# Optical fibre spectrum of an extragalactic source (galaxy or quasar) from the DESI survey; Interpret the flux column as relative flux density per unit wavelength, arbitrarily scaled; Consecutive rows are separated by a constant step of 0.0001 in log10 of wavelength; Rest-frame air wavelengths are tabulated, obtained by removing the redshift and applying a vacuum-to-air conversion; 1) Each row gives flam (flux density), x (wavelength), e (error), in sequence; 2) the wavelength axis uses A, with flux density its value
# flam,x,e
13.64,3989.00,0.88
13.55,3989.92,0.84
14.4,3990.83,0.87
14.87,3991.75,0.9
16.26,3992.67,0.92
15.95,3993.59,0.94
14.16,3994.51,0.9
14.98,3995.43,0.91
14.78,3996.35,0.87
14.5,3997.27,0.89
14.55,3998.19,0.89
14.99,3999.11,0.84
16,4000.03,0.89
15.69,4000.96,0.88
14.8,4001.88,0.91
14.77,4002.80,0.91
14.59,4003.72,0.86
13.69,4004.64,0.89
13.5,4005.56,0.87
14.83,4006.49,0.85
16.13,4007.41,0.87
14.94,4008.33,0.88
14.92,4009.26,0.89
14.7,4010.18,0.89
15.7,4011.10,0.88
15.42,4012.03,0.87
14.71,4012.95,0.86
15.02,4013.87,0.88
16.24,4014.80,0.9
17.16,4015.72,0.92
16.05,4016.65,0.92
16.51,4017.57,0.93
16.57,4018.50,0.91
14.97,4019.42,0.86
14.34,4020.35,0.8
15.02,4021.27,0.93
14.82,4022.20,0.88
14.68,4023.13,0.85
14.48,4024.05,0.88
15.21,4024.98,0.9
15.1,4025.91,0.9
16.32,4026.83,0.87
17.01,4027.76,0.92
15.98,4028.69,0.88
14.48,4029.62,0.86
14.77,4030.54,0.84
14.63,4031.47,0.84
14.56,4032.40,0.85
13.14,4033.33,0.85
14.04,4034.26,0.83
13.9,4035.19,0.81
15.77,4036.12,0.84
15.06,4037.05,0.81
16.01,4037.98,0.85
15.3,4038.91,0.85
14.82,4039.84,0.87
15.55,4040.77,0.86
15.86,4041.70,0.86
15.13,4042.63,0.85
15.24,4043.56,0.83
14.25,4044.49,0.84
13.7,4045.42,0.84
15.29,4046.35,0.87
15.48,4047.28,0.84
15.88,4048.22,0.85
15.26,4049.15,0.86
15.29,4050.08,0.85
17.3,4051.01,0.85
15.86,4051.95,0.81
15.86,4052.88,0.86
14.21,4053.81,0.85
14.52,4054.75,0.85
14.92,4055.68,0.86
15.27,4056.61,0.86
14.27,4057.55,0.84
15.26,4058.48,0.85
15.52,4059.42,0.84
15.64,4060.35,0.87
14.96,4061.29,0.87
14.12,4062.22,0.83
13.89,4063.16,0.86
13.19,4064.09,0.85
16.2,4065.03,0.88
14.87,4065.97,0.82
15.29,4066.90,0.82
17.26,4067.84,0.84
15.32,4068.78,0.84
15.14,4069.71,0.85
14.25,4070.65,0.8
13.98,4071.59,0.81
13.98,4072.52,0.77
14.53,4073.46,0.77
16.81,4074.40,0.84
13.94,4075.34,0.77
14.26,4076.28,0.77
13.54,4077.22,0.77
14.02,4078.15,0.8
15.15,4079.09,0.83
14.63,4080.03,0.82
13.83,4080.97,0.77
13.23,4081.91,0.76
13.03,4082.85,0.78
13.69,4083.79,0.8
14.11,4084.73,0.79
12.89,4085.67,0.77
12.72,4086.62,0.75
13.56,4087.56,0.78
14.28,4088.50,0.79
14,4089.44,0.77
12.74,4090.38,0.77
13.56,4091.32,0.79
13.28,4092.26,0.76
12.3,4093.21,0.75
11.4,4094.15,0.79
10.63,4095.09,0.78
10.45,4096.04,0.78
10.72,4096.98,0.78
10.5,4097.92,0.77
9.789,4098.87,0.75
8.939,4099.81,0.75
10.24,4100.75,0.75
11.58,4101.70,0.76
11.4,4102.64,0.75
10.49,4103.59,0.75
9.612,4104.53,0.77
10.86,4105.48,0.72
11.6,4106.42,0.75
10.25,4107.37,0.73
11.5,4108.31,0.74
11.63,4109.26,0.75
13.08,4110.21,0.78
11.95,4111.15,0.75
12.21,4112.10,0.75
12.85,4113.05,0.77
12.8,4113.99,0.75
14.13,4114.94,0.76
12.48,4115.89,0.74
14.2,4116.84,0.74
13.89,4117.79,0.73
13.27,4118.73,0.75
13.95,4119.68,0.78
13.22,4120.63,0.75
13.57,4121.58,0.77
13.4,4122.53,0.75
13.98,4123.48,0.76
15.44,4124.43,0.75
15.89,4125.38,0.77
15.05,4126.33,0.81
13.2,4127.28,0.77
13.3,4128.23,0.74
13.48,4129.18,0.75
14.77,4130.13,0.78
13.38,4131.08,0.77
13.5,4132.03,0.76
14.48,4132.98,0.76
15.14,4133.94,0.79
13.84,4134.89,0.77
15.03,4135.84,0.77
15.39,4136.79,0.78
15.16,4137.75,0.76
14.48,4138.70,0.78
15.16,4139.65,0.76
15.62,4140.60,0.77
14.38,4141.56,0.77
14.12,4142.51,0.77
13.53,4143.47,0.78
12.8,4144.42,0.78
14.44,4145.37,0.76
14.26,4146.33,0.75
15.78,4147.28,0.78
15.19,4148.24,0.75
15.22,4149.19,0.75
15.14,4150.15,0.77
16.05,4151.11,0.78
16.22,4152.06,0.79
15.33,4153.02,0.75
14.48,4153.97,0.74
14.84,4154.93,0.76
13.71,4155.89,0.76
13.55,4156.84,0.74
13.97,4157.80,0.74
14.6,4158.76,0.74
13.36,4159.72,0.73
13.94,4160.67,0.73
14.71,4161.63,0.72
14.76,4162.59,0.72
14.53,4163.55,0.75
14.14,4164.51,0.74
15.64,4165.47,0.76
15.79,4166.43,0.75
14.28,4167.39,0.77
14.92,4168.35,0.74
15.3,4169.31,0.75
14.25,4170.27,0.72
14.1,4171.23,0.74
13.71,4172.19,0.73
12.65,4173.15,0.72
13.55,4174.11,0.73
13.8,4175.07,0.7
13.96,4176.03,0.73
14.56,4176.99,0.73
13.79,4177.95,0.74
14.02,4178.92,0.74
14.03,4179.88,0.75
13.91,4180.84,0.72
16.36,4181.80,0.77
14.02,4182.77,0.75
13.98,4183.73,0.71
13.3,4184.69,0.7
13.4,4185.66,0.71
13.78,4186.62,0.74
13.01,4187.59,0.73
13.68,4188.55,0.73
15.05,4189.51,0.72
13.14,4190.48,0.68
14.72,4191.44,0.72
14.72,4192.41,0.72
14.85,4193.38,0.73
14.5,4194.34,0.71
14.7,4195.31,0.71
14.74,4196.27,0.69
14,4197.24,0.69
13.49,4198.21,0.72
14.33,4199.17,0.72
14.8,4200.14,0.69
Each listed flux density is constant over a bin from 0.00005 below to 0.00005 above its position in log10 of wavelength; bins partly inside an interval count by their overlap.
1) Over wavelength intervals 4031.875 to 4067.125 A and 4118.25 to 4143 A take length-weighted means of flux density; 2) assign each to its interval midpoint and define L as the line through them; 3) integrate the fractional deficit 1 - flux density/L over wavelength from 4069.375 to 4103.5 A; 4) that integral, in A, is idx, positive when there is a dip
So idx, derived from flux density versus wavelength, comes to 4.1 A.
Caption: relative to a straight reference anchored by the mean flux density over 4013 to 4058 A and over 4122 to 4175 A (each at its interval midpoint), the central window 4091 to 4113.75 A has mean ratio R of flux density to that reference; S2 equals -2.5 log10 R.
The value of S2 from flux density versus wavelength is 0.29 mag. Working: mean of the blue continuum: 15.2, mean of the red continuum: 14.5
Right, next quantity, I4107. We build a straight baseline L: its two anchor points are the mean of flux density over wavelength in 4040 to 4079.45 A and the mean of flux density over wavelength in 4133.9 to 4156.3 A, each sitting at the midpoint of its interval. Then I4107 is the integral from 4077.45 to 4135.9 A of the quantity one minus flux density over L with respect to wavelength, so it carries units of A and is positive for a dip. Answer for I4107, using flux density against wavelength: 7.97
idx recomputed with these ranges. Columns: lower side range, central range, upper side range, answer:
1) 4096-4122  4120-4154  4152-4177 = -3.7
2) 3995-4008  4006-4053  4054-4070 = -1.1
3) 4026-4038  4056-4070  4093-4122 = -1.4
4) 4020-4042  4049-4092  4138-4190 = 0.8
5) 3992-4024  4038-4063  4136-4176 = -0.3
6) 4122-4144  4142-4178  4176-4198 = -0.4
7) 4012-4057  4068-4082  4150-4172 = 0.5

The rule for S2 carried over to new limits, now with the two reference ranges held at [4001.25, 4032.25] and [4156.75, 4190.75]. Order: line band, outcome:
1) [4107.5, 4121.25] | 0.133 mag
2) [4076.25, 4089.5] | 0.076 mag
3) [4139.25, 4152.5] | -0.037 mag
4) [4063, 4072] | -0.008 mag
